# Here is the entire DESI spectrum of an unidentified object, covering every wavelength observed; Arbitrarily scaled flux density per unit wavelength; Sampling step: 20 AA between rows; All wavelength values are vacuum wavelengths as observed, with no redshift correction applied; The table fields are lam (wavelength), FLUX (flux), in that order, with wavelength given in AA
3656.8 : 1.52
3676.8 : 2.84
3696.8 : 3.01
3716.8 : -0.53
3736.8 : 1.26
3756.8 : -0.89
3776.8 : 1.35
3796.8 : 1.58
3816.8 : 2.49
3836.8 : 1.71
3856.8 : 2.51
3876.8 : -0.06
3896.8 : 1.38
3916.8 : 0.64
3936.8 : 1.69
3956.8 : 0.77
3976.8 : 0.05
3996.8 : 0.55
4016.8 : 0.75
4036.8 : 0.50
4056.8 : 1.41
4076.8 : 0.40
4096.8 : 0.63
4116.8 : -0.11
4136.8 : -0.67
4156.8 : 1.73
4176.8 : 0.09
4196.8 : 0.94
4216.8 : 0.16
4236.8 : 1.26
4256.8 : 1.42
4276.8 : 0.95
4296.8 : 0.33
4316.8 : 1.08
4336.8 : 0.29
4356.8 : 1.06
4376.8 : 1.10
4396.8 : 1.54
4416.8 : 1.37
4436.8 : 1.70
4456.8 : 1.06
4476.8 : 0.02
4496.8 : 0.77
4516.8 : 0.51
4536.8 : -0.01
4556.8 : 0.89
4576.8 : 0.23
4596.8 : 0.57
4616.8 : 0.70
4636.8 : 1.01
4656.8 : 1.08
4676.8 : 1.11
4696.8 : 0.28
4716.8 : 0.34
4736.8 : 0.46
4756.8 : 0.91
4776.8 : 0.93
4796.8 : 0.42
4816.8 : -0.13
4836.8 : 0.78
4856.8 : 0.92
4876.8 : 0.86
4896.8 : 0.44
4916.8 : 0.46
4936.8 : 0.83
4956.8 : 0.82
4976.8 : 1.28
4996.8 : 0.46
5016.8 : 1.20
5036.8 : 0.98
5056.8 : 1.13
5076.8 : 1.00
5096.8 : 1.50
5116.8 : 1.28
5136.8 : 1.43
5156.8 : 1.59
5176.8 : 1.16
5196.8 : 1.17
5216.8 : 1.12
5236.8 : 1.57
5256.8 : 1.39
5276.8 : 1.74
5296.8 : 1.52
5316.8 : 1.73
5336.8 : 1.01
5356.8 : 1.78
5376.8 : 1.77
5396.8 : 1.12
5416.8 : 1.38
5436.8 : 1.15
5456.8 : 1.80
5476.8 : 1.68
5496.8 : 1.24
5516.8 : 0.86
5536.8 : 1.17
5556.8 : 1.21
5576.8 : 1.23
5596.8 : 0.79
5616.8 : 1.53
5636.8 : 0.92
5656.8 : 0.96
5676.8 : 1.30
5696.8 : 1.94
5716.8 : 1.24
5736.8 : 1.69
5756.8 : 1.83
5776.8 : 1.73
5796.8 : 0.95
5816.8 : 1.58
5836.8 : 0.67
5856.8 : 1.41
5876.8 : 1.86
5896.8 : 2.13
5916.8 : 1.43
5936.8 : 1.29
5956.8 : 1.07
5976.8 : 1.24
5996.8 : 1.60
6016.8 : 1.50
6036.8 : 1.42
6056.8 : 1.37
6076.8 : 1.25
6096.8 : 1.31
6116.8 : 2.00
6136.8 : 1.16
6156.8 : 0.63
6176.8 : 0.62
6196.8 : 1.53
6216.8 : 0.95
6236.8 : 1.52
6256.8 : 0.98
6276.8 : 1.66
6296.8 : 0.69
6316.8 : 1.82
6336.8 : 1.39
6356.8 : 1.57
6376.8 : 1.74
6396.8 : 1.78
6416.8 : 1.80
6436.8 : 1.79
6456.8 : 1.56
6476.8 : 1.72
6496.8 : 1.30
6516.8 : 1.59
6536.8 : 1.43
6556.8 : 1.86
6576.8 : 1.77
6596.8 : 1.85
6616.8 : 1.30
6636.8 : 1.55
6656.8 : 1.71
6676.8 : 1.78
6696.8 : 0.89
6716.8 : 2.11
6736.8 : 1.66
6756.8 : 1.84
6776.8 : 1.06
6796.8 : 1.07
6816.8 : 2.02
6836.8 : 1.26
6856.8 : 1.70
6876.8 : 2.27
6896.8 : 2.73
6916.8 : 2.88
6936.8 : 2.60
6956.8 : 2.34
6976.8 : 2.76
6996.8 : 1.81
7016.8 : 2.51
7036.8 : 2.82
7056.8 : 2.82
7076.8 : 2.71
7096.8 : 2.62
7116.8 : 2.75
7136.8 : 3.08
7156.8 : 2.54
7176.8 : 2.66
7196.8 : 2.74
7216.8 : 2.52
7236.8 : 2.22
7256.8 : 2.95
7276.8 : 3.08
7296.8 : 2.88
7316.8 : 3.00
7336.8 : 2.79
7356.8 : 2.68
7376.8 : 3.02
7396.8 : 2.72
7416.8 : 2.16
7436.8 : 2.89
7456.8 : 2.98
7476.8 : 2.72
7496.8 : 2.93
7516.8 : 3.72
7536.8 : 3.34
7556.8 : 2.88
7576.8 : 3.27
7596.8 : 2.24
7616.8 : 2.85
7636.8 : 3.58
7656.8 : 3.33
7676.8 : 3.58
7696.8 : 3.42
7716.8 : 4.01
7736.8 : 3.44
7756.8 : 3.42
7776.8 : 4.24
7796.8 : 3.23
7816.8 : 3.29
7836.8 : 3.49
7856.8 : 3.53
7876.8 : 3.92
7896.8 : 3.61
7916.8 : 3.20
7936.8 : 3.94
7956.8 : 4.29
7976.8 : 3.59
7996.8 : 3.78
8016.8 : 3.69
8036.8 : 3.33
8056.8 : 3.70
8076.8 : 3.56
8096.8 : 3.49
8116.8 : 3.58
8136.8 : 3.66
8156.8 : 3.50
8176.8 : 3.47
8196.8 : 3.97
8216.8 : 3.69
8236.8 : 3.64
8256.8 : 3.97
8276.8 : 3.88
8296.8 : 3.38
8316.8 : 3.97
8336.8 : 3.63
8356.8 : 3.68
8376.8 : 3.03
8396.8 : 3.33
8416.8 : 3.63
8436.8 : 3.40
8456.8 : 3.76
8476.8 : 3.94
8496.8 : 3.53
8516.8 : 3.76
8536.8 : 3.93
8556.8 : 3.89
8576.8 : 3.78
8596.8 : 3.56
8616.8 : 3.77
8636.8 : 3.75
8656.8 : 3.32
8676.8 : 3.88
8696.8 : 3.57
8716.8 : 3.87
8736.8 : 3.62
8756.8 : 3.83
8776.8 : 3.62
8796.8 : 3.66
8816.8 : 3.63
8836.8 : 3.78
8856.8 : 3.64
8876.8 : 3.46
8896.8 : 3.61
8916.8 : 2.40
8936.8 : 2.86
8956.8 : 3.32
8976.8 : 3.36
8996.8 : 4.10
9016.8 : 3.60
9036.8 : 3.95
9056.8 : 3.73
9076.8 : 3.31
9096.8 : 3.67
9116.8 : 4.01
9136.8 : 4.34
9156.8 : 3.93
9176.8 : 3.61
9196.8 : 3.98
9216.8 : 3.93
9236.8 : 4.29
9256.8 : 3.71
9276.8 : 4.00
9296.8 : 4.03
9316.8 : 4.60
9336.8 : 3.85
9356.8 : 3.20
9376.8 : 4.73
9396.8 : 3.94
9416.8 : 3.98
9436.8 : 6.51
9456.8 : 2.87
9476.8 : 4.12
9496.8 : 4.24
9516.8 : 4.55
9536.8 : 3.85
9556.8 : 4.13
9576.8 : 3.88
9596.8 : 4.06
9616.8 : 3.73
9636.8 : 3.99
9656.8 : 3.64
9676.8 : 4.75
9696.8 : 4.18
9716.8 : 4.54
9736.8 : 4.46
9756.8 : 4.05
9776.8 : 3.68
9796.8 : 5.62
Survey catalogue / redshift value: 0.723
